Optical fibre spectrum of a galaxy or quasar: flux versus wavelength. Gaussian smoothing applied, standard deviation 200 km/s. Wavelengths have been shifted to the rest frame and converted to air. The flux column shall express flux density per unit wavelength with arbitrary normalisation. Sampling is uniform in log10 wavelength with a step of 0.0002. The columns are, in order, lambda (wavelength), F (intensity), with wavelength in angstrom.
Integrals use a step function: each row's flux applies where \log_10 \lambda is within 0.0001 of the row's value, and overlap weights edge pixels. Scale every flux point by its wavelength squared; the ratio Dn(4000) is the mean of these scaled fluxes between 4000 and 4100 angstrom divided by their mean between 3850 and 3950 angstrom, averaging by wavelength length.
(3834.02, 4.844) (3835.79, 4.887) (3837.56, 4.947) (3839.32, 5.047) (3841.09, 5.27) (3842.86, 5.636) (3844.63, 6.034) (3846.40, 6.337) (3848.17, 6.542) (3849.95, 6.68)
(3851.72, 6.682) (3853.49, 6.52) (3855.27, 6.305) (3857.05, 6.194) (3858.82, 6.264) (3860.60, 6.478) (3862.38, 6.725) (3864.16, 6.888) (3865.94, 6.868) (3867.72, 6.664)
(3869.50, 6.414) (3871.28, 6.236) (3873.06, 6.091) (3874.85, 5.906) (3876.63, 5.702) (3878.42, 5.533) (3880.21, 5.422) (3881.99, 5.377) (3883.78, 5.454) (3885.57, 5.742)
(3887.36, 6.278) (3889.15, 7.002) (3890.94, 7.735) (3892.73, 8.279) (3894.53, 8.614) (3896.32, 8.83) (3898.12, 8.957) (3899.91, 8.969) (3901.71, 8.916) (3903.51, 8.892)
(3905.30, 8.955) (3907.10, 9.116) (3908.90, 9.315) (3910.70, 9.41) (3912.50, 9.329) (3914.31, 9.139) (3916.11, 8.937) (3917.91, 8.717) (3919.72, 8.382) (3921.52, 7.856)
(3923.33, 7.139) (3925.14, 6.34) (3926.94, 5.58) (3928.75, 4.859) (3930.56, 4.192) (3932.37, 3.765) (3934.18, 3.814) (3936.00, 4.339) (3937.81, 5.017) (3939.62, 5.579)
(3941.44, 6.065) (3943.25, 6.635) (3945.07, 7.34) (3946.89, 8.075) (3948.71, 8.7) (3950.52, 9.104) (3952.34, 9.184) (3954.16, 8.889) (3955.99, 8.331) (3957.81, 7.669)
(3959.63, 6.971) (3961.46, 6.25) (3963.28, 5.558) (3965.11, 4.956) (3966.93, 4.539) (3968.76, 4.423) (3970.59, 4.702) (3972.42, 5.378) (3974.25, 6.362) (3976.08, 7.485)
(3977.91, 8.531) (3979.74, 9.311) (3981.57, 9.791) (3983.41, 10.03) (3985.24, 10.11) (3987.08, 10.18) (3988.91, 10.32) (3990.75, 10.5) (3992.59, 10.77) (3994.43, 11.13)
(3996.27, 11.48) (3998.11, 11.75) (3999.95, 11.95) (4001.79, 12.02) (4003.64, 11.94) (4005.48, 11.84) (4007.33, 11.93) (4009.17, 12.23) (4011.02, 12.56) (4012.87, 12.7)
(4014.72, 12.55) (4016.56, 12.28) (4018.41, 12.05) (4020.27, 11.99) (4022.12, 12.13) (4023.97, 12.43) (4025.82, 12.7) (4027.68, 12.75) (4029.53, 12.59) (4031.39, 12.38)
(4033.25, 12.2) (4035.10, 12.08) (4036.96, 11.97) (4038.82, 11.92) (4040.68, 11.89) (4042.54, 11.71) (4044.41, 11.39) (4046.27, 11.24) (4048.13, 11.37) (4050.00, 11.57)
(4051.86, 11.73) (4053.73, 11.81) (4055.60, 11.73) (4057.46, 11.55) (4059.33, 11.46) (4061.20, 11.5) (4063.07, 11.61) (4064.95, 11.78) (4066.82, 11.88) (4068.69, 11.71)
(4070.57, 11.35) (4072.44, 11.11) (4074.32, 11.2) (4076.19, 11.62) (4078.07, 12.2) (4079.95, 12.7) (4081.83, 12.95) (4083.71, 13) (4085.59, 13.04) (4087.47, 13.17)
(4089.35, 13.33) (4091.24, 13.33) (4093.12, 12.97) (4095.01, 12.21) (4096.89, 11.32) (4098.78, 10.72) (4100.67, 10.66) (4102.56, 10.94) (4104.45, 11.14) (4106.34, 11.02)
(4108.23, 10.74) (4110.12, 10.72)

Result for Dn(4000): 1.87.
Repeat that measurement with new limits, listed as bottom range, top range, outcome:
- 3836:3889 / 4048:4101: 2.19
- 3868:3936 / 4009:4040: 1.84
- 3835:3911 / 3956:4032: 1.55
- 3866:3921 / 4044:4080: 1.66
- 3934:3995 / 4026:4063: 1.63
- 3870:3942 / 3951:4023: 1.43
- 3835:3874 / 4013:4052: 2.14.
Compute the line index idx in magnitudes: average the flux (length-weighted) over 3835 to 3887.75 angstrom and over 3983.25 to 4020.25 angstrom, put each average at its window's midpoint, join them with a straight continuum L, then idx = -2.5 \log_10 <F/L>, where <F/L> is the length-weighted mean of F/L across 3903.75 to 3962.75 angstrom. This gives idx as 0.20 mag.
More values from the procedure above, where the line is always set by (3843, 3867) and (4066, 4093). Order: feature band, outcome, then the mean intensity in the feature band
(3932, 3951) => 0.37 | 6.23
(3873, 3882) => 0.24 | 5.66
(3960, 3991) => 0.28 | 7.49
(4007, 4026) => -0.15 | 12.3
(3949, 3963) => 0.14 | 7.97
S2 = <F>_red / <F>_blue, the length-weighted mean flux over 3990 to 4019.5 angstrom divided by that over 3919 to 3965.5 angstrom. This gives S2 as 1.8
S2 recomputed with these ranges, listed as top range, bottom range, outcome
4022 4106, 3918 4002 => 1.57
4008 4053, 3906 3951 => 1.71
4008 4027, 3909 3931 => 1.62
